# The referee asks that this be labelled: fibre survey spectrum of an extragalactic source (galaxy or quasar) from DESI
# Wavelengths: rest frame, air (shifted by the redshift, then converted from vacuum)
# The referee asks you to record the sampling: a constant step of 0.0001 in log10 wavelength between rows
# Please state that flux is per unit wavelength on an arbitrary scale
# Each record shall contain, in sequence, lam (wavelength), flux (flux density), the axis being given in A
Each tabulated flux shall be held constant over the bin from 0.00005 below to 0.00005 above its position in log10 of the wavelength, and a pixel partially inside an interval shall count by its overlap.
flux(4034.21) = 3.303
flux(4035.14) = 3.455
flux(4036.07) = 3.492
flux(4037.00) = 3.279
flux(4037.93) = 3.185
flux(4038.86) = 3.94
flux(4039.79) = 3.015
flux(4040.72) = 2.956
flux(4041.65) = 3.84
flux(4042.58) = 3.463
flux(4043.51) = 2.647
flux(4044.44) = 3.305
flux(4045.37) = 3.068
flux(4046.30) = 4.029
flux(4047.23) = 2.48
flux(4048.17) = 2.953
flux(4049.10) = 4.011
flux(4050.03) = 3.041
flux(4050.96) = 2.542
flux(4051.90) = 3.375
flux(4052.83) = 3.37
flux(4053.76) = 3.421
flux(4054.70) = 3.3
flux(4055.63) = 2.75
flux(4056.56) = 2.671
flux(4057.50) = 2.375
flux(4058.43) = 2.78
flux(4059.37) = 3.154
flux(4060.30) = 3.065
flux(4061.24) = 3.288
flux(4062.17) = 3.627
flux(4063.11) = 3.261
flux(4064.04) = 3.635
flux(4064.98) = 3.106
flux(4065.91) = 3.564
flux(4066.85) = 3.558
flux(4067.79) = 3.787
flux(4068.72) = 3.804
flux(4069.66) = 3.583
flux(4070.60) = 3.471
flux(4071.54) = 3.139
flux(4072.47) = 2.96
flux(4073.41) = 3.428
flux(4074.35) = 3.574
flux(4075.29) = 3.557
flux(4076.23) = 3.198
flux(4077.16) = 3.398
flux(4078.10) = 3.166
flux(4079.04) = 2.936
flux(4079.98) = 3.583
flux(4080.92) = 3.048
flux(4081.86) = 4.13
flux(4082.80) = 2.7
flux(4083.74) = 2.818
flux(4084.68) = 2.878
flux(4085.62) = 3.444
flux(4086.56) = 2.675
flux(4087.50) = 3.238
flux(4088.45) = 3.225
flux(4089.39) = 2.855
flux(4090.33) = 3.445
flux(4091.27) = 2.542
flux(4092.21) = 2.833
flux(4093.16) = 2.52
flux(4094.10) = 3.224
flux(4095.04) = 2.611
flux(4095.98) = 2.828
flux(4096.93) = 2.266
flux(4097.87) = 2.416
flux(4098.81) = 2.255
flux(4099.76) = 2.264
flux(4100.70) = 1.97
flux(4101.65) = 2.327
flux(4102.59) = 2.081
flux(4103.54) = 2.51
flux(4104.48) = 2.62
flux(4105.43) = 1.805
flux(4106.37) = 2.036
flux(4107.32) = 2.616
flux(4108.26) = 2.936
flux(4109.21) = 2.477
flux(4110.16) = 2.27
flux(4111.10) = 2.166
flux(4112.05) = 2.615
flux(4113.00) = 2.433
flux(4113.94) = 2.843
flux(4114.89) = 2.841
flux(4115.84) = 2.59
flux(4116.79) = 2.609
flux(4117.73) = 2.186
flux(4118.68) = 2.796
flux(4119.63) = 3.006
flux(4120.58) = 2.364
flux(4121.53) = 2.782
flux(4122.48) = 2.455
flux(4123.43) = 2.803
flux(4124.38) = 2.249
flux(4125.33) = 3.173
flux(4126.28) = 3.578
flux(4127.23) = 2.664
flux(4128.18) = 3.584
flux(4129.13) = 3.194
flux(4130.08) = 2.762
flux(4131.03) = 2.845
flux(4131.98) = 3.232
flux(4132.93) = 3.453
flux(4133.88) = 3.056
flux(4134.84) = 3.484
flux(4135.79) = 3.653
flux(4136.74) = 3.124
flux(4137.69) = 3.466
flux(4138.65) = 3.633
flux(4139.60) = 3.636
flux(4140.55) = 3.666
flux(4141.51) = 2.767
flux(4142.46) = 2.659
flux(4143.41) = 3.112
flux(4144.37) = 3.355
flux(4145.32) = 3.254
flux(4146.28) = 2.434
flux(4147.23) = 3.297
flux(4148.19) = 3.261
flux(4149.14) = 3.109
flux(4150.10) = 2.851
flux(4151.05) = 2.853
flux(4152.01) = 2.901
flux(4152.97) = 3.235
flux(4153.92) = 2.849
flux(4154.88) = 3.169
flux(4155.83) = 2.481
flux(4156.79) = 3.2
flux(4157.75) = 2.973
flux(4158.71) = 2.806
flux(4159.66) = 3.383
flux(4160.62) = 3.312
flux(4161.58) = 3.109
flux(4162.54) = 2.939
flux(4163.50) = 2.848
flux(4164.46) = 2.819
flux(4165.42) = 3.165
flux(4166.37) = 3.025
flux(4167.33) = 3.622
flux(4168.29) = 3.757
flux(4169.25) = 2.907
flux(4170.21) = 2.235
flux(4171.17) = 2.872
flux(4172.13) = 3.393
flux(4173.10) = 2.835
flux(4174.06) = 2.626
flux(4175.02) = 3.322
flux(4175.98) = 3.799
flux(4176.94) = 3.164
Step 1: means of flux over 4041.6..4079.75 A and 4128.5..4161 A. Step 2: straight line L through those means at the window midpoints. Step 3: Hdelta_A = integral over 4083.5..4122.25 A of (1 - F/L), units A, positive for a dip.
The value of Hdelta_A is 7.1 A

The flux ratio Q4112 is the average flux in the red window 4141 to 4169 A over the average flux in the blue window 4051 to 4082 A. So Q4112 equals 0.93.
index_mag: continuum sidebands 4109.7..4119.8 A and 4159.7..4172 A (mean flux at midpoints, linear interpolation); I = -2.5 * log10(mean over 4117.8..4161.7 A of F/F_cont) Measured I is -0.09 mag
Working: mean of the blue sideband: 2.57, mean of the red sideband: 3.07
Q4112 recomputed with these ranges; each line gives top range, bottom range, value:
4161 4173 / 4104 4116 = 1.23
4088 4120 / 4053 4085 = 0.78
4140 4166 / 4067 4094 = 0.94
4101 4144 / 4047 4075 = 0.87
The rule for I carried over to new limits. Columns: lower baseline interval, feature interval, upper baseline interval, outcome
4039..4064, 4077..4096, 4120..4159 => 0.03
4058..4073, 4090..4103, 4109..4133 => 0.19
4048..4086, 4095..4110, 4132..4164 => 0.33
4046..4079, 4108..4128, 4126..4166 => 0.19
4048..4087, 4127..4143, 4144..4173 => -0.05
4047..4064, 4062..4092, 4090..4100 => -0.15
